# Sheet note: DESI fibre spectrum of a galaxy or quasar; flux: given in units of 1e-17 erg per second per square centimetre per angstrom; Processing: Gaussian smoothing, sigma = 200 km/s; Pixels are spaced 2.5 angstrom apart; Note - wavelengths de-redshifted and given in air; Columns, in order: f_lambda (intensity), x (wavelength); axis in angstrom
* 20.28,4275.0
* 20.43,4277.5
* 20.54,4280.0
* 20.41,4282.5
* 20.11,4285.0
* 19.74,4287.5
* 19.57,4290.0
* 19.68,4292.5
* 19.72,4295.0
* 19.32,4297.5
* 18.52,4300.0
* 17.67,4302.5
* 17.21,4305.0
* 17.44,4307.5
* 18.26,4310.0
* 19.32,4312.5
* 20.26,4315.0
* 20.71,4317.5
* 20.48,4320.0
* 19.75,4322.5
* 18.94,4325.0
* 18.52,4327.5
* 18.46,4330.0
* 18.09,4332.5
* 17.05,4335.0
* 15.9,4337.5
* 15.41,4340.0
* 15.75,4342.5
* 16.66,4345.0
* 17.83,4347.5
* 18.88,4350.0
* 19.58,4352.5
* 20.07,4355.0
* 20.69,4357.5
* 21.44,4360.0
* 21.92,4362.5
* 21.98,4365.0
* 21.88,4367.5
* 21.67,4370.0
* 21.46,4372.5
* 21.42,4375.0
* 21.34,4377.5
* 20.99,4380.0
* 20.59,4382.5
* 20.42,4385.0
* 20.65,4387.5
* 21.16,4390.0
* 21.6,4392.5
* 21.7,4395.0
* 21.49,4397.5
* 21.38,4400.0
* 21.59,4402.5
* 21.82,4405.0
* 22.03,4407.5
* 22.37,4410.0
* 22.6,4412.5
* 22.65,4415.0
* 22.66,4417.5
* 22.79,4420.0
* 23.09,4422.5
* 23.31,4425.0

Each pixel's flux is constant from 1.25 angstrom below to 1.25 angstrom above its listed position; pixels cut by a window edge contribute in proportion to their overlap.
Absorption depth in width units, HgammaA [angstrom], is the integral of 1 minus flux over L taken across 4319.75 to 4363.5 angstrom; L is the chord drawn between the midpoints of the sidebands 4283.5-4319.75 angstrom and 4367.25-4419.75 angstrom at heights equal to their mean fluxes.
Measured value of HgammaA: 3.58 angstrom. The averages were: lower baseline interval 19.2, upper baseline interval 21.6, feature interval 18.6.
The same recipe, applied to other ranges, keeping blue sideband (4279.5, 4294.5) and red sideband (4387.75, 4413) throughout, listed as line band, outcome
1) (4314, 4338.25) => 2.00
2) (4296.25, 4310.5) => 1.52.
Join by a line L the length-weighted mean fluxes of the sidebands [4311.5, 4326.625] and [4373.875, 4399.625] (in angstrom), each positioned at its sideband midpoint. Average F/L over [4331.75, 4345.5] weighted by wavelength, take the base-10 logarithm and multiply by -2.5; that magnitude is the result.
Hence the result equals 0.23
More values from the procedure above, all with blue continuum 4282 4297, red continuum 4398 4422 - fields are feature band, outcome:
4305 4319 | 0.068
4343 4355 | 0.151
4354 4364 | 0.006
